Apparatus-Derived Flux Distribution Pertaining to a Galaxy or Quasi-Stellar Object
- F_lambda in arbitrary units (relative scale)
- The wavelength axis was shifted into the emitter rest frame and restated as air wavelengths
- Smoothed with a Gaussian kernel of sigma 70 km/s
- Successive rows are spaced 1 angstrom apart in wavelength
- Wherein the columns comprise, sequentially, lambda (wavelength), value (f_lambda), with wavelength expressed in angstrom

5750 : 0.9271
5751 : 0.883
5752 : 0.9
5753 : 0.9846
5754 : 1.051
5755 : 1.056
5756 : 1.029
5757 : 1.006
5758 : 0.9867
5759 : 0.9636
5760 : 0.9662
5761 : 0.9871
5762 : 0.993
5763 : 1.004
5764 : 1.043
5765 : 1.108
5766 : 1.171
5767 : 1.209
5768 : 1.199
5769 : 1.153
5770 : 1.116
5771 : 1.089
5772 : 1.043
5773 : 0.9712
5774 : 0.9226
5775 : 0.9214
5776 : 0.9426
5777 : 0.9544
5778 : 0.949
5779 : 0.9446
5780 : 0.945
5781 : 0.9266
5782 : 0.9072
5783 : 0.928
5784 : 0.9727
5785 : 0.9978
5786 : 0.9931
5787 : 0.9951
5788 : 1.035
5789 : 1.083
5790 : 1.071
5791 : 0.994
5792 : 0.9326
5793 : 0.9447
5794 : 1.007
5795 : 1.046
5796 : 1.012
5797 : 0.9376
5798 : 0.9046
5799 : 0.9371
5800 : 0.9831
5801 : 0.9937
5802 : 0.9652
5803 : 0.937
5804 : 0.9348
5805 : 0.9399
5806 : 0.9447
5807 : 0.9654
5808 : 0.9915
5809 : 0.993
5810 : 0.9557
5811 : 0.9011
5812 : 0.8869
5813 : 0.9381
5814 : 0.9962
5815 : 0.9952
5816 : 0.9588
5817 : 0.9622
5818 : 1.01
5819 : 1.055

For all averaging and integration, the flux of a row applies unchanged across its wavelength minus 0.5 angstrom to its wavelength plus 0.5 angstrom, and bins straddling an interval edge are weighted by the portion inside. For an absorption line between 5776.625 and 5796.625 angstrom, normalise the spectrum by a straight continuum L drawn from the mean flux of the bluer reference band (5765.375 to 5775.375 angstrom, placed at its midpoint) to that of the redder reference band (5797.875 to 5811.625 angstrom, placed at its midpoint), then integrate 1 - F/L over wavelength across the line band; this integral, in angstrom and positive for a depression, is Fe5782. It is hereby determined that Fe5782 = 0.8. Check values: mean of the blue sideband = 1.08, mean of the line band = 0.982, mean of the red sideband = 0.954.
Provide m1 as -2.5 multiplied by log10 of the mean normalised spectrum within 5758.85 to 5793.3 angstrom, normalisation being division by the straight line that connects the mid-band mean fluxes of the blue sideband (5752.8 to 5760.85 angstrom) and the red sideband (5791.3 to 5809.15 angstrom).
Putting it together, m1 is -0.03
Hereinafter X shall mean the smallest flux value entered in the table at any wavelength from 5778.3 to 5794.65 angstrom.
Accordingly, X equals 0.9072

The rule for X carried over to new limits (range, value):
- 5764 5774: 0.9226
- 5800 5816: 0.8869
